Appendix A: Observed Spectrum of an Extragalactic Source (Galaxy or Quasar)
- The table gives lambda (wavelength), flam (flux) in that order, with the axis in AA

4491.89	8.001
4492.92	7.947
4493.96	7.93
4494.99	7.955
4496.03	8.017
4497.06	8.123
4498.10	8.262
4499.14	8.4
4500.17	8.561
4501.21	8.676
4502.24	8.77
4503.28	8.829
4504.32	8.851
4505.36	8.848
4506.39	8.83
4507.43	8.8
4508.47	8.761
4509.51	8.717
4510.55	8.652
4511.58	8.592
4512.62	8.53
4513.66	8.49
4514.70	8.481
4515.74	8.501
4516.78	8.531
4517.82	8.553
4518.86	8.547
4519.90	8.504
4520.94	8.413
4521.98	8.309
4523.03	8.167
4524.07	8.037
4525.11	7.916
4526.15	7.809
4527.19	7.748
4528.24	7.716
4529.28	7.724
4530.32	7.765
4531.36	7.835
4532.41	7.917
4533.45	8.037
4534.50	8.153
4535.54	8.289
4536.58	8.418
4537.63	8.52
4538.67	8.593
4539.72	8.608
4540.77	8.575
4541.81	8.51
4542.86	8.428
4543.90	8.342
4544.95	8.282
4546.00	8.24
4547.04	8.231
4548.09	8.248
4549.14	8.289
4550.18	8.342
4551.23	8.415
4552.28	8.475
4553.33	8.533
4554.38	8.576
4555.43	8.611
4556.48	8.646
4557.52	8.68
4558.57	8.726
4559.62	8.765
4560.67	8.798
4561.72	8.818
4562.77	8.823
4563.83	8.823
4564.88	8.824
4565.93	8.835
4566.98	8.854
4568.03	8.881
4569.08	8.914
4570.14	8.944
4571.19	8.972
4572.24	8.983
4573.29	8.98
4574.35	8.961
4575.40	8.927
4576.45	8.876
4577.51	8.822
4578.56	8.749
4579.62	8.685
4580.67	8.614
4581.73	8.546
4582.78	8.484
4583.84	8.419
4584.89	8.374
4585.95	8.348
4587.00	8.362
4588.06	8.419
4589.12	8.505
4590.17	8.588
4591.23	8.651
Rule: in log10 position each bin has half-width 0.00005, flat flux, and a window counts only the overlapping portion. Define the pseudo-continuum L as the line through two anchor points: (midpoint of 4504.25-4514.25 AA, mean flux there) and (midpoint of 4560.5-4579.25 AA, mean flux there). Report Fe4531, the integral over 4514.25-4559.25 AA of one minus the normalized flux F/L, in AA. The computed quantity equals 2.4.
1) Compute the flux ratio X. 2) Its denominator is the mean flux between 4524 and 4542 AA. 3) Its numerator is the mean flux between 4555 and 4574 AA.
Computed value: 1.09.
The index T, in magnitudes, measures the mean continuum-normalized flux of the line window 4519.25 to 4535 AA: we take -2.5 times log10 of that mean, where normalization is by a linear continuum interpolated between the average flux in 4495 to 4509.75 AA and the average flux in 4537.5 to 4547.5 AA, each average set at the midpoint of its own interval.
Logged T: 0.06 mag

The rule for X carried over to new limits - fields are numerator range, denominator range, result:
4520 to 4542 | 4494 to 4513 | 0.95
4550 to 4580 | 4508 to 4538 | 1.06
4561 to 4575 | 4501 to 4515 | 1.02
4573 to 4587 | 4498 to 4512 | 1.00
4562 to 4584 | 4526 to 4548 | 1.08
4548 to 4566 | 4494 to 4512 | 1.01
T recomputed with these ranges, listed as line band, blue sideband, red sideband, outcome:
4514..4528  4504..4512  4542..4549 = 0.04 mag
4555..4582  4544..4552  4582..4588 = -0.06 mag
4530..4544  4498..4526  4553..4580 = 0.05 mag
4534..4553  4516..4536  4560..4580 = 0.00 mag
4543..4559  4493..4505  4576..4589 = 0.01 mag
